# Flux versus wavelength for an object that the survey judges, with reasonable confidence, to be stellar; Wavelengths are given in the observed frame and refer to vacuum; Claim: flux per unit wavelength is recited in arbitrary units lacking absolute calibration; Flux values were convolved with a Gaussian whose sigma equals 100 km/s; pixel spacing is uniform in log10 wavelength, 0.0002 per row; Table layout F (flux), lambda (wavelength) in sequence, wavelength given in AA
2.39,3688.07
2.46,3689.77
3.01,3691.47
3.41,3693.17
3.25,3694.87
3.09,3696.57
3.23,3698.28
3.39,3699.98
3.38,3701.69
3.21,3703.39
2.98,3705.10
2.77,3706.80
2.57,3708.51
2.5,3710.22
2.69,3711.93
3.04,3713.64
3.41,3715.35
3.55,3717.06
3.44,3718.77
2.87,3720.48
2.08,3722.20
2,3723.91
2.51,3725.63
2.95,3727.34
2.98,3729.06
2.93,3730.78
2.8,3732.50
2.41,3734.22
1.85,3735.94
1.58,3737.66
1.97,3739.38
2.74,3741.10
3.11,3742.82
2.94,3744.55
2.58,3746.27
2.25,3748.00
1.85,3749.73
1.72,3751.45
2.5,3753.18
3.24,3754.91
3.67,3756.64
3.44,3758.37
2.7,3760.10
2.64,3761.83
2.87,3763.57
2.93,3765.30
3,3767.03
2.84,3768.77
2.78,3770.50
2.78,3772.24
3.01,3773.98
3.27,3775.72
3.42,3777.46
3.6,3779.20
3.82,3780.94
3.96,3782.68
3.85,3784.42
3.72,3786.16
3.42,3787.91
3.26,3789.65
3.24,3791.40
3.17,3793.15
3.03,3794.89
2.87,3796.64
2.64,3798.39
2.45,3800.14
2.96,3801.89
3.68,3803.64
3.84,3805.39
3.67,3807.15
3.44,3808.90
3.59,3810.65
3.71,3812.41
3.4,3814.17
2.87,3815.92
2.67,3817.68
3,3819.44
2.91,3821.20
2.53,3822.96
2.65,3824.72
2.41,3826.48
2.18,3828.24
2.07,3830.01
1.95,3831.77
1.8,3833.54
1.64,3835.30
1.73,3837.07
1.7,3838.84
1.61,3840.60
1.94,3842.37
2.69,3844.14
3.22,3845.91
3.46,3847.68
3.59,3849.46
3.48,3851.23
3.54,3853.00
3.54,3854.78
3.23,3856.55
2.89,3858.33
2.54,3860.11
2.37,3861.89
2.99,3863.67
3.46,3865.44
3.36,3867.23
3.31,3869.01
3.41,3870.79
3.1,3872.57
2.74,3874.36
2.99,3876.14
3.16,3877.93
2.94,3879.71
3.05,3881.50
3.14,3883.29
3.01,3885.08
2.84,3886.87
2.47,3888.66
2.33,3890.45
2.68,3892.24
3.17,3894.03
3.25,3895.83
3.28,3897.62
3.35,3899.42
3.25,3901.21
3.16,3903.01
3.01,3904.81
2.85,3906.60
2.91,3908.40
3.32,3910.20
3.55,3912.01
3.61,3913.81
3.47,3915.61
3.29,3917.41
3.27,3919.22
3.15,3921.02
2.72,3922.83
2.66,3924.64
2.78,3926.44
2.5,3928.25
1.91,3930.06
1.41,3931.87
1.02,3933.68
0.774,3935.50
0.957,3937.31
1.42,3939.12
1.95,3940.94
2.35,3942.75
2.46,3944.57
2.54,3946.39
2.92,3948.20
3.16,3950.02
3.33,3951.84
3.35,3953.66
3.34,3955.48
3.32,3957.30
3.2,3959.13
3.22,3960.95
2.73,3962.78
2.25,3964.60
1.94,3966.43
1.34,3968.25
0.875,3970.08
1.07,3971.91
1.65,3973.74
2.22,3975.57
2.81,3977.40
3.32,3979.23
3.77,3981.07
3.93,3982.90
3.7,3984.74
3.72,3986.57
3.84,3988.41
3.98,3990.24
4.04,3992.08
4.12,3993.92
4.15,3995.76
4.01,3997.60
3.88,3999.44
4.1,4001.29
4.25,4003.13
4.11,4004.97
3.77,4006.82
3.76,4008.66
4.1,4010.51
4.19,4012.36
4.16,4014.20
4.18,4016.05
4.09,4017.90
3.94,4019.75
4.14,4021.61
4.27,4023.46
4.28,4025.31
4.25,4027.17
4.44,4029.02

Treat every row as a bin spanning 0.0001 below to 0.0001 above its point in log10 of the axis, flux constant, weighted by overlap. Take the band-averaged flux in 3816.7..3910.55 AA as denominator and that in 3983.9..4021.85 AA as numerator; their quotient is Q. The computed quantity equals 1.42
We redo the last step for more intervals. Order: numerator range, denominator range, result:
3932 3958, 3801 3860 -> 0.82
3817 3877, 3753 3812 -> 0.85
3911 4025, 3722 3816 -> 1.04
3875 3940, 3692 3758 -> 0.99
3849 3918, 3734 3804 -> 1.07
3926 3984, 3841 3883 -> 0.77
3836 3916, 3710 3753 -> 1.15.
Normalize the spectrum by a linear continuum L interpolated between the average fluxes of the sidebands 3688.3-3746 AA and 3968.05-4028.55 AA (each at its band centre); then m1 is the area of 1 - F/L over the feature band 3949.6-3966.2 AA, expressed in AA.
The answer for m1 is 2.1 AA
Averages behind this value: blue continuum 2.81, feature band 3.05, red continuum 3.61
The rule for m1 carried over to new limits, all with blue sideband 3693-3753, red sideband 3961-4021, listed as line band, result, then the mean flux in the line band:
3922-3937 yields 6.0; 1.93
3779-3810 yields -4.9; 3.36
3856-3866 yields 0.6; 2.88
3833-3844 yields 4.4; 1.8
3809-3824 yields -0.7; 3.1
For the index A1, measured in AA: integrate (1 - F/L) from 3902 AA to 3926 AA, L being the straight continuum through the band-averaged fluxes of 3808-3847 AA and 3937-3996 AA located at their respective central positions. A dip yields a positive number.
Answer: -3.8 AA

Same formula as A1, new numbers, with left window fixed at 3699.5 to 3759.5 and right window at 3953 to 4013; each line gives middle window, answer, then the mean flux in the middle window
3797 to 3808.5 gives -1.23 AA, 3.2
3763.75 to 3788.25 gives -4.02 AA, 3.3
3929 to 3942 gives 7.36 AA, 1.37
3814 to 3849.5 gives 6.24 AA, 2.43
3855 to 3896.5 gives 0.84 AA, 2.98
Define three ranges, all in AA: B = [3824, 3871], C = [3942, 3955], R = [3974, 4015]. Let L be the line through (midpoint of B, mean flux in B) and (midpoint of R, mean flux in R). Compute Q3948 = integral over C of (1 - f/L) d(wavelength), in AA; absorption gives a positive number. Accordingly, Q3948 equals 2.07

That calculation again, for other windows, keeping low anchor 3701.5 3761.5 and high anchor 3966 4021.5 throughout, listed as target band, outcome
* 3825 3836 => 3.5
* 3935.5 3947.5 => 5.2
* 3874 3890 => 1.1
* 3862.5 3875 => -0.3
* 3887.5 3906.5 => 1.2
